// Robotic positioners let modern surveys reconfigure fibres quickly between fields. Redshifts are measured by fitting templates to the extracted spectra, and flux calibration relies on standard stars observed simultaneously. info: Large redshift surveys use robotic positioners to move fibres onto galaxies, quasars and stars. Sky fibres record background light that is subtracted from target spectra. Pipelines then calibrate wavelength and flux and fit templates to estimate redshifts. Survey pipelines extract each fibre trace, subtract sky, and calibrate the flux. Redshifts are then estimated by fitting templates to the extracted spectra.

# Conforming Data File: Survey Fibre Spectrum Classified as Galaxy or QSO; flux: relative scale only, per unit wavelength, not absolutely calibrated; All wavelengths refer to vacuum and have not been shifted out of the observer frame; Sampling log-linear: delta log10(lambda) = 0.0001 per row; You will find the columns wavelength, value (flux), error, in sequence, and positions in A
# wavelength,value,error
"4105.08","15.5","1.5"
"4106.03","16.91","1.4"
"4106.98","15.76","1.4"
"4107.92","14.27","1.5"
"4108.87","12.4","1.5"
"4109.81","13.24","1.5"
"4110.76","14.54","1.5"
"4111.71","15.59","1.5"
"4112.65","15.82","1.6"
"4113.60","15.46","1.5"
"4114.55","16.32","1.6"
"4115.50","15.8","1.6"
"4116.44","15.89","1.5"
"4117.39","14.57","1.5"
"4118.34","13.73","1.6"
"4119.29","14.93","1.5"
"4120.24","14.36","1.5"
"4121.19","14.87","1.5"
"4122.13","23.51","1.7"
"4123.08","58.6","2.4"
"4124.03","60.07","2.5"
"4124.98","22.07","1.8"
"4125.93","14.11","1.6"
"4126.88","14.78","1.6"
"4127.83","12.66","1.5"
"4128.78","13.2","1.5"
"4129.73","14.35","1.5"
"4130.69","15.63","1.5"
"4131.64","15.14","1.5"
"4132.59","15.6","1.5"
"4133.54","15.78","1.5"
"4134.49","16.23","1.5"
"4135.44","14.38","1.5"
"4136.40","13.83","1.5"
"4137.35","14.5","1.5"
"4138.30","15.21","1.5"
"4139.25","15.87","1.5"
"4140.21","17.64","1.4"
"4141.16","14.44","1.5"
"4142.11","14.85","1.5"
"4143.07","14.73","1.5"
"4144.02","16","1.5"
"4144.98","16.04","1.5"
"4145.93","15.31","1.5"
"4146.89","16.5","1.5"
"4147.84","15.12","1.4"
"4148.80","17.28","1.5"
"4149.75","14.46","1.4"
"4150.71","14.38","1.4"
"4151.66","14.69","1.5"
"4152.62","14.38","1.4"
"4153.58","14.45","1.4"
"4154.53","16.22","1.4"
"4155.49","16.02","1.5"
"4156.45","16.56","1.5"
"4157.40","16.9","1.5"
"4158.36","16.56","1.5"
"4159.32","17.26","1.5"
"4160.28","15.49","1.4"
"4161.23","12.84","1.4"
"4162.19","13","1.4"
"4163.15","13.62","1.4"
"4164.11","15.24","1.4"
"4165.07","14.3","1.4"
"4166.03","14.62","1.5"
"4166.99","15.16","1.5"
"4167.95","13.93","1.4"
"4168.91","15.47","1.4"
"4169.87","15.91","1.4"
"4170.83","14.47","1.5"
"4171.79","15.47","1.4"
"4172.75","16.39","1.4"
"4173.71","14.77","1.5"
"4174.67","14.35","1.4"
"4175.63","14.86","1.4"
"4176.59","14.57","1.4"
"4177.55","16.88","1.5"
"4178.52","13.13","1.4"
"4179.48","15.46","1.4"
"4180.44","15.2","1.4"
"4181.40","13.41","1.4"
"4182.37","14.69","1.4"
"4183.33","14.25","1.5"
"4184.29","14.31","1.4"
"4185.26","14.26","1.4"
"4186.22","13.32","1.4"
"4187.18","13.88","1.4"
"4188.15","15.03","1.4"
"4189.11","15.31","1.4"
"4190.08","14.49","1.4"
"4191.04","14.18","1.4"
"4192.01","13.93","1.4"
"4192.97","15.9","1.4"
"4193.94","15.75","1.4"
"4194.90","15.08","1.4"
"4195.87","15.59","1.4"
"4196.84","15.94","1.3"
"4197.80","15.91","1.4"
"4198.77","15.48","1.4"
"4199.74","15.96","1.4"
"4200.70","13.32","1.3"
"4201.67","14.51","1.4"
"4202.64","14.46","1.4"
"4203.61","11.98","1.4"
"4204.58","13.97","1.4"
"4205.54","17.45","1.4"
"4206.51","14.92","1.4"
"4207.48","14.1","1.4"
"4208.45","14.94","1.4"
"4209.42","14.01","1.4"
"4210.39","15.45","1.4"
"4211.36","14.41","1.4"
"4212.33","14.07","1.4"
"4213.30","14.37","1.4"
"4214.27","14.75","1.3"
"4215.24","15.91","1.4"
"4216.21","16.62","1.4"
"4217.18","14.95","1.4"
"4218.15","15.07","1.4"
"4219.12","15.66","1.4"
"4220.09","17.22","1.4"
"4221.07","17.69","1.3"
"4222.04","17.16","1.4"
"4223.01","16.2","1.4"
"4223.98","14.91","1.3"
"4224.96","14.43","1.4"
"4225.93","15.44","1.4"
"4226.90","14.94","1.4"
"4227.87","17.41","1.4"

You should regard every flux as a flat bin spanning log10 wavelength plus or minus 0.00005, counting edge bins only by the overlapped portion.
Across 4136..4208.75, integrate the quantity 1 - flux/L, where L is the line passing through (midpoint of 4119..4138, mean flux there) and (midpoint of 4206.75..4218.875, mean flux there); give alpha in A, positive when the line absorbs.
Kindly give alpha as 9.4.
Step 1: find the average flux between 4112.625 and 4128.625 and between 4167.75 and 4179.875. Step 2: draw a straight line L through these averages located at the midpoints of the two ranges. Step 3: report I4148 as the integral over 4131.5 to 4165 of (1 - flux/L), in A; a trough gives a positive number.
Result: 4.80 A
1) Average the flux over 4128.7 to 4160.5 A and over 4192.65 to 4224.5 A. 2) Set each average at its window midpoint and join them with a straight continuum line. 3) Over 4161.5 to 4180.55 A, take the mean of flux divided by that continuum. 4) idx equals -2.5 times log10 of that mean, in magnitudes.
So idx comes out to 0.04 mag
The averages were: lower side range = 15.5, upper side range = 15.3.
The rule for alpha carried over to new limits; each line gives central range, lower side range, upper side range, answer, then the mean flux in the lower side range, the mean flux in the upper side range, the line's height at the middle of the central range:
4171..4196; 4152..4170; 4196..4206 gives 0.4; 15.1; 14.9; 15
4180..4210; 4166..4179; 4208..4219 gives 0.6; 15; 15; 15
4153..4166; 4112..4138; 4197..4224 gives 1.6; 18.7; 15.2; 17.3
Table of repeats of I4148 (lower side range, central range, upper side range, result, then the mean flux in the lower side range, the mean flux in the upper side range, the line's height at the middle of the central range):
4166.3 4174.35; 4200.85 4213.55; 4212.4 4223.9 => 0.99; 15.2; 15.9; 15.7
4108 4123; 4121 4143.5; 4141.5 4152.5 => -4.72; 16.5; 15.3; 15.9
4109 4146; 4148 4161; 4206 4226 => 0.98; 17.7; 15.3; 17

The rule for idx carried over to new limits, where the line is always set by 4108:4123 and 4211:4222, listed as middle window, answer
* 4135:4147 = 0.068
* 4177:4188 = 0.104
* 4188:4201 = 0.044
